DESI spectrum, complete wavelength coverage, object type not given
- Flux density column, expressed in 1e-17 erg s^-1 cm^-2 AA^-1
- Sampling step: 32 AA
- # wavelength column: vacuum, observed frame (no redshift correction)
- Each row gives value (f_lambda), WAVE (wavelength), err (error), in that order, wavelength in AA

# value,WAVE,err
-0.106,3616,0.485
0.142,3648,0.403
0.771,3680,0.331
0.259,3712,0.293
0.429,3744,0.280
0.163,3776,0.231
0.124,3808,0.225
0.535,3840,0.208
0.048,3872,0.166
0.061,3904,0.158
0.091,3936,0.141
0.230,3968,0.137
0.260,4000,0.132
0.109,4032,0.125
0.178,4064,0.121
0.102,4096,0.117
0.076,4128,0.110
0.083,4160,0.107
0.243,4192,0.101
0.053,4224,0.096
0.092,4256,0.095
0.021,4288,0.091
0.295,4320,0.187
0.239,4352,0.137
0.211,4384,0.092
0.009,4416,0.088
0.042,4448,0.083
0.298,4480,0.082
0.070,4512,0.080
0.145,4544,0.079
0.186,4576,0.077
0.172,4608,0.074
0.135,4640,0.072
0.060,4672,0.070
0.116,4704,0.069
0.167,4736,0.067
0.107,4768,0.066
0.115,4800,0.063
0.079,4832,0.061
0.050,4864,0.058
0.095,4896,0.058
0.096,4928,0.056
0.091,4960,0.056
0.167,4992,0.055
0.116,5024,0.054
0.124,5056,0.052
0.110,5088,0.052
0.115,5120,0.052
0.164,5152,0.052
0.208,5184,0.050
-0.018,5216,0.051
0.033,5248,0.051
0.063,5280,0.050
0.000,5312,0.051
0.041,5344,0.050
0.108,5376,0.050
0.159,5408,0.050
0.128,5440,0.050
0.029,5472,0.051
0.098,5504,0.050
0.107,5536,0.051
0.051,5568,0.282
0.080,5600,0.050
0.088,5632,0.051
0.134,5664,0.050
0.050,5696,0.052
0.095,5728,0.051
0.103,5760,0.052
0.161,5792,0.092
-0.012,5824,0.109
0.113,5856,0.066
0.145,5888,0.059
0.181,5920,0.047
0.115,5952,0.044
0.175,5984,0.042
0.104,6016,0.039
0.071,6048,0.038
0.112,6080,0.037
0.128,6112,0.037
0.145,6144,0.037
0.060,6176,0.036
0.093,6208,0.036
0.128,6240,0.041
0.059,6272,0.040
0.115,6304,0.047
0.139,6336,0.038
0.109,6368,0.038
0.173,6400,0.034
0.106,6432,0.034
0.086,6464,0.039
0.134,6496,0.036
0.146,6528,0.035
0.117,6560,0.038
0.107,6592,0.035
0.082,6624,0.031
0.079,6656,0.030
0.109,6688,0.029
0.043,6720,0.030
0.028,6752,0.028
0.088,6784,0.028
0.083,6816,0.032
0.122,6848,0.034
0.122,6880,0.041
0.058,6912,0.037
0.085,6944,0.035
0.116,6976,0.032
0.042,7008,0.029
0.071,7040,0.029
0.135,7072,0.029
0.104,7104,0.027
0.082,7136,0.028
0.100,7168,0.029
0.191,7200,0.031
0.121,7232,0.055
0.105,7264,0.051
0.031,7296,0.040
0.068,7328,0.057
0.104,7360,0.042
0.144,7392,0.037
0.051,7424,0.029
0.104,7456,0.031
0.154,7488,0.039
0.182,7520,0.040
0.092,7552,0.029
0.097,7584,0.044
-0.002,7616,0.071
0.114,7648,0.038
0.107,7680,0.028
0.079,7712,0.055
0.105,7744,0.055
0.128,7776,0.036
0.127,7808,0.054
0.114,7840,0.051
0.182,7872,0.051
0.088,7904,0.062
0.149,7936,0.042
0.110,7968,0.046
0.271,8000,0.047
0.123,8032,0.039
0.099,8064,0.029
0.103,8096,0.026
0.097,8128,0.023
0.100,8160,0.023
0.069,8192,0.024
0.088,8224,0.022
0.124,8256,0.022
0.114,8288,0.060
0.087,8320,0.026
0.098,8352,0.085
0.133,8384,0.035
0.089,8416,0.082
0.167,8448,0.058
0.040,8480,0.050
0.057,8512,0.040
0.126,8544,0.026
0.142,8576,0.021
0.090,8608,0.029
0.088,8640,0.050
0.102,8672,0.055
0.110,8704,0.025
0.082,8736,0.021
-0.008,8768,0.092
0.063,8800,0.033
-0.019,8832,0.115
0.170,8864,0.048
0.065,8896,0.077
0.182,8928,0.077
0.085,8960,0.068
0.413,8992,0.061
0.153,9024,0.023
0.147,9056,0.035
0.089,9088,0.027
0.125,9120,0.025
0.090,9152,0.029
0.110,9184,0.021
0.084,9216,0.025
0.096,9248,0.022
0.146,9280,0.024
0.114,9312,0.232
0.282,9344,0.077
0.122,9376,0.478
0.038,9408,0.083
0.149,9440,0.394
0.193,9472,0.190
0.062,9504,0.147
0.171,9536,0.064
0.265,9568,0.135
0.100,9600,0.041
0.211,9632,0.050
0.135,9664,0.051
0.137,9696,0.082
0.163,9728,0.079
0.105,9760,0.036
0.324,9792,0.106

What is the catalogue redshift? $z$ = 1.41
